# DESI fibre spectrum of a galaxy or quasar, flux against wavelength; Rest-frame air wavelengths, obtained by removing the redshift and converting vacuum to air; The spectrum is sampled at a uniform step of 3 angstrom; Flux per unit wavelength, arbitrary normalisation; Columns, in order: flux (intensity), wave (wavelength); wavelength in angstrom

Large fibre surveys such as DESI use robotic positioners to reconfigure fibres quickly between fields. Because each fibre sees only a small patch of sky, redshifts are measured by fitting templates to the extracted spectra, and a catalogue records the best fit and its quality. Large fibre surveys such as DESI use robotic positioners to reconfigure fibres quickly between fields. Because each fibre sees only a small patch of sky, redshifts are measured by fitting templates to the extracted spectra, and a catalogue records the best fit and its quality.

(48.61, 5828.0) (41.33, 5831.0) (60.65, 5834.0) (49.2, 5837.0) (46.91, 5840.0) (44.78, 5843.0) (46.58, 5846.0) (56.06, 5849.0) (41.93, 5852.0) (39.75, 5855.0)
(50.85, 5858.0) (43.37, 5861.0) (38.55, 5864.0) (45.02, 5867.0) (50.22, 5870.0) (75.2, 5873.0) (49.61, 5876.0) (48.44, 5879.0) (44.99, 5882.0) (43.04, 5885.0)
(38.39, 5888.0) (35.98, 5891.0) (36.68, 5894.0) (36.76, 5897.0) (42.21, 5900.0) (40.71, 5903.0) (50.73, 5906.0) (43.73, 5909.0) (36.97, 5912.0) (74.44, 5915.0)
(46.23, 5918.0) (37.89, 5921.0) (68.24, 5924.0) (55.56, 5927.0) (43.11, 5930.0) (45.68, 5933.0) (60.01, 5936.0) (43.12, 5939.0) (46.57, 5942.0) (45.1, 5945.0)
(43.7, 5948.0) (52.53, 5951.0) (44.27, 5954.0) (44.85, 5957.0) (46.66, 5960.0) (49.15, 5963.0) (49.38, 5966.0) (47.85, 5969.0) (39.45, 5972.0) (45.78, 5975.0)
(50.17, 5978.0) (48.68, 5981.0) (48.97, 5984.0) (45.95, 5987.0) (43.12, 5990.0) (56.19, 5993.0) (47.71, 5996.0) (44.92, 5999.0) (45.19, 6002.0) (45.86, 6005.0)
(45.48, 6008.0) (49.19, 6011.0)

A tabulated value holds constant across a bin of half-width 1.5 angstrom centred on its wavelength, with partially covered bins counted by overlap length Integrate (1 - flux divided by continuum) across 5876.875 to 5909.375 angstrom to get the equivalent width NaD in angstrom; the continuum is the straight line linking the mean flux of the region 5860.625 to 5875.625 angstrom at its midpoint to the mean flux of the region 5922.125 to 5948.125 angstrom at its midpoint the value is 5.54 angstrom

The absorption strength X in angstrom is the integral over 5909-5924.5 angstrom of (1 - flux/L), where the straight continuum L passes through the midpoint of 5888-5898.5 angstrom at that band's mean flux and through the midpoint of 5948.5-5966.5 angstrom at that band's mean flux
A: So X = -3.9 angstrom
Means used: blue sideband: 36.7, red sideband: 47.5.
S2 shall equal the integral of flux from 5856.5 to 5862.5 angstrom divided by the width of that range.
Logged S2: 47.1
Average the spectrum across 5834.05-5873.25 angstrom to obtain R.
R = 47.9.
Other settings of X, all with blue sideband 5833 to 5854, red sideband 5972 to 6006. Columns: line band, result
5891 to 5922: 2.5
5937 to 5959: 0.7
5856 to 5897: 2.4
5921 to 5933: -1.1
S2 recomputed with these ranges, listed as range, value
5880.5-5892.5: 40.6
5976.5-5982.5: 49.4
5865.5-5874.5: 56.8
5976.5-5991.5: 47.4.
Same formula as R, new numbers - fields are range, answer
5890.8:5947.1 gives 47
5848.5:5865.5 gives 44.4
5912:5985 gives 48.8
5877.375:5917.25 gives 44.1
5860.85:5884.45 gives 49.5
